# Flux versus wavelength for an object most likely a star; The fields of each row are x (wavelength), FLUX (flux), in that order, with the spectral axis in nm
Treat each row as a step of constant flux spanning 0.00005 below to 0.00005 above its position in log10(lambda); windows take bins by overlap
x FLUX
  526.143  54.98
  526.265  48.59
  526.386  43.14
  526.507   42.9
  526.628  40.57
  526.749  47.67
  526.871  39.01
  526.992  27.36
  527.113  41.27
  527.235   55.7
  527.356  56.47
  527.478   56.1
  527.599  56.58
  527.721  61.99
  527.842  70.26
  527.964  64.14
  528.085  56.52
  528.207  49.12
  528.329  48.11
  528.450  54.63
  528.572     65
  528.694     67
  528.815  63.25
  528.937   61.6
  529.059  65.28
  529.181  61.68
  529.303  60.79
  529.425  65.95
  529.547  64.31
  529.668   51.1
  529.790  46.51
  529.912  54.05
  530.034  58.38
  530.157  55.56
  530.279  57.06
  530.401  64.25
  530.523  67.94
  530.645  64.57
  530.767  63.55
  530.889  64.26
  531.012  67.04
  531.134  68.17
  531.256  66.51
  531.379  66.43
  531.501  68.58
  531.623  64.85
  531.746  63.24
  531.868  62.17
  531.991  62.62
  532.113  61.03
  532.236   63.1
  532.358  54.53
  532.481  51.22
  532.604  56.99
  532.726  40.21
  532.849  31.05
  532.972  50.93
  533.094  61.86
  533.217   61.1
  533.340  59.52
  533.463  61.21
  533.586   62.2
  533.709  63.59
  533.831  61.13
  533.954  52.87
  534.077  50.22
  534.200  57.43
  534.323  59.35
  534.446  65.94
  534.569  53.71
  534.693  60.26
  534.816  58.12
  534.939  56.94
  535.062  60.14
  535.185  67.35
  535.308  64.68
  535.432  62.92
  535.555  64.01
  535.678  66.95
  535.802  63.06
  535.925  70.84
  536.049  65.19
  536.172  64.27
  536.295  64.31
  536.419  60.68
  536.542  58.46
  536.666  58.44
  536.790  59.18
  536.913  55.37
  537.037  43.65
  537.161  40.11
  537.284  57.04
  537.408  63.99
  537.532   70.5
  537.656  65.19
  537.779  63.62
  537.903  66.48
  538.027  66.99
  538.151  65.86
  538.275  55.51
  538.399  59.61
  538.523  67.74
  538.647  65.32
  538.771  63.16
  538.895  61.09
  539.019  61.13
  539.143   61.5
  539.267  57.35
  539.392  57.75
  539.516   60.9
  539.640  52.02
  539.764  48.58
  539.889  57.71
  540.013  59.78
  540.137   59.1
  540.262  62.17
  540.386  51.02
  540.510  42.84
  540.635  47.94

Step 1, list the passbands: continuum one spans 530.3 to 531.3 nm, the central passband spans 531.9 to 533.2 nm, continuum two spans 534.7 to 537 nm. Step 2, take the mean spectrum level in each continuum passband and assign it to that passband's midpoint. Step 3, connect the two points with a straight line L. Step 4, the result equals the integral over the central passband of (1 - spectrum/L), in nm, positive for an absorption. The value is 0.212 nm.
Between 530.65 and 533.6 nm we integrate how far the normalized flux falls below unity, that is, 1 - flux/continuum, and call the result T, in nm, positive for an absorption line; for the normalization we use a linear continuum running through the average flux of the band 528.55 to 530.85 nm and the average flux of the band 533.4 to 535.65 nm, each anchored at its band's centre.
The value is 0.04 nm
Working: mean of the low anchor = 60.9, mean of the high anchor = 60.2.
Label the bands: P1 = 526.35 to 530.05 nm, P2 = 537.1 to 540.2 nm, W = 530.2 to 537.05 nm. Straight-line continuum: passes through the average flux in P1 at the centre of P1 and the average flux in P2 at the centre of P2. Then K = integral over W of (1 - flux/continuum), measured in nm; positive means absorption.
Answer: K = -0.33 nm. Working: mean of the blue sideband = 54.8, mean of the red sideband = 60.3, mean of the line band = 60.4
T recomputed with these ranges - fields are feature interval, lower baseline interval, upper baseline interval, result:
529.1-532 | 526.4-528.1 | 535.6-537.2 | -0.43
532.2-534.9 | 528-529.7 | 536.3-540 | 0.16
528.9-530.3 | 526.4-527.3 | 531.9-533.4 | -0.30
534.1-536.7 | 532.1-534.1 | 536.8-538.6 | -0.19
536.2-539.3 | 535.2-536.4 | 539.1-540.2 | 0.02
